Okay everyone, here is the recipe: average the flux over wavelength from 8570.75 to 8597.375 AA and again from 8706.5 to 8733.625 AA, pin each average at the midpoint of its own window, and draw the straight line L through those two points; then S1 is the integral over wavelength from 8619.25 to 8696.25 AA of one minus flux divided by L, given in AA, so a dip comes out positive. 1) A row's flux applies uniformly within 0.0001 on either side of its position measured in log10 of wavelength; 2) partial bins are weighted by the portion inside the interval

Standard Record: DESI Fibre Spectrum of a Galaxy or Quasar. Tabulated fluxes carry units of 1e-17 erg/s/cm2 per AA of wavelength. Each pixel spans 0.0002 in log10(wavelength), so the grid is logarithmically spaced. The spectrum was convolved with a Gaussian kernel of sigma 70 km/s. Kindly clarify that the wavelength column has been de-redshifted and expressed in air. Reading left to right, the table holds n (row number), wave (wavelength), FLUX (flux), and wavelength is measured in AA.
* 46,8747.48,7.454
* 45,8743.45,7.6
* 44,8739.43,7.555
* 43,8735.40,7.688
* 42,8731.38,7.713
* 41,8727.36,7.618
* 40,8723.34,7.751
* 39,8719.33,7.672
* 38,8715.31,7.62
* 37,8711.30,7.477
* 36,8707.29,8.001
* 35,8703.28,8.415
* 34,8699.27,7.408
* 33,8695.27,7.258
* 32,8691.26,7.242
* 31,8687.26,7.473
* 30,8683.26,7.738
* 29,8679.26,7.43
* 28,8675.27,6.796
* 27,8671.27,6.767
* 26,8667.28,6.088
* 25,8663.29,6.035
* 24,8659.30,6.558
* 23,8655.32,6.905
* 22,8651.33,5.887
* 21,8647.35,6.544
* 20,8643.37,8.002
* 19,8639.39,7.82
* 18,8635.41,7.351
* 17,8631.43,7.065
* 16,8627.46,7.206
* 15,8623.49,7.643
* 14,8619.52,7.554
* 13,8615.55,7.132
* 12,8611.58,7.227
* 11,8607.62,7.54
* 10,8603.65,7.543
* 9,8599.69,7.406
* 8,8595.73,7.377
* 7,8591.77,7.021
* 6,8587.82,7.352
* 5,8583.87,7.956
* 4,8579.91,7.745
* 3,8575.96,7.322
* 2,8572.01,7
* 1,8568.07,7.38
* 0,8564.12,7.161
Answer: 5.09 AA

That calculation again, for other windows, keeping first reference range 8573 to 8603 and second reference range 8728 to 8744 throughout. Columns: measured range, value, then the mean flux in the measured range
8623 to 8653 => 1.3 AA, 7.18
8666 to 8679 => 1.5 AA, 6.69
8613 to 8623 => 0.1 AA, 7.38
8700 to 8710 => -0.6 AA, 8.05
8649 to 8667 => 2.9 AA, 6.33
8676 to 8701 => 0.6 AA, 7.39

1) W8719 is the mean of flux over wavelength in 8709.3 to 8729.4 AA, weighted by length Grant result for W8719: 7.63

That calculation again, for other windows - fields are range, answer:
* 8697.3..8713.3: 7.82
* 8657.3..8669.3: 6.23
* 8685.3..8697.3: 7.32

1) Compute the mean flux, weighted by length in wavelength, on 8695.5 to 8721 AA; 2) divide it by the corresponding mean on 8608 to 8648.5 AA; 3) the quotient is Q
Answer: 1.0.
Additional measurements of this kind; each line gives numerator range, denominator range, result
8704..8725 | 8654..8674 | 1.20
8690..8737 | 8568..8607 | 1.03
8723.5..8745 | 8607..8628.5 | 1.04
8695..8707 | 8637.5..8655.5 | 1.11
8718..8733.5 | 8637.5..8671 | 1.14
